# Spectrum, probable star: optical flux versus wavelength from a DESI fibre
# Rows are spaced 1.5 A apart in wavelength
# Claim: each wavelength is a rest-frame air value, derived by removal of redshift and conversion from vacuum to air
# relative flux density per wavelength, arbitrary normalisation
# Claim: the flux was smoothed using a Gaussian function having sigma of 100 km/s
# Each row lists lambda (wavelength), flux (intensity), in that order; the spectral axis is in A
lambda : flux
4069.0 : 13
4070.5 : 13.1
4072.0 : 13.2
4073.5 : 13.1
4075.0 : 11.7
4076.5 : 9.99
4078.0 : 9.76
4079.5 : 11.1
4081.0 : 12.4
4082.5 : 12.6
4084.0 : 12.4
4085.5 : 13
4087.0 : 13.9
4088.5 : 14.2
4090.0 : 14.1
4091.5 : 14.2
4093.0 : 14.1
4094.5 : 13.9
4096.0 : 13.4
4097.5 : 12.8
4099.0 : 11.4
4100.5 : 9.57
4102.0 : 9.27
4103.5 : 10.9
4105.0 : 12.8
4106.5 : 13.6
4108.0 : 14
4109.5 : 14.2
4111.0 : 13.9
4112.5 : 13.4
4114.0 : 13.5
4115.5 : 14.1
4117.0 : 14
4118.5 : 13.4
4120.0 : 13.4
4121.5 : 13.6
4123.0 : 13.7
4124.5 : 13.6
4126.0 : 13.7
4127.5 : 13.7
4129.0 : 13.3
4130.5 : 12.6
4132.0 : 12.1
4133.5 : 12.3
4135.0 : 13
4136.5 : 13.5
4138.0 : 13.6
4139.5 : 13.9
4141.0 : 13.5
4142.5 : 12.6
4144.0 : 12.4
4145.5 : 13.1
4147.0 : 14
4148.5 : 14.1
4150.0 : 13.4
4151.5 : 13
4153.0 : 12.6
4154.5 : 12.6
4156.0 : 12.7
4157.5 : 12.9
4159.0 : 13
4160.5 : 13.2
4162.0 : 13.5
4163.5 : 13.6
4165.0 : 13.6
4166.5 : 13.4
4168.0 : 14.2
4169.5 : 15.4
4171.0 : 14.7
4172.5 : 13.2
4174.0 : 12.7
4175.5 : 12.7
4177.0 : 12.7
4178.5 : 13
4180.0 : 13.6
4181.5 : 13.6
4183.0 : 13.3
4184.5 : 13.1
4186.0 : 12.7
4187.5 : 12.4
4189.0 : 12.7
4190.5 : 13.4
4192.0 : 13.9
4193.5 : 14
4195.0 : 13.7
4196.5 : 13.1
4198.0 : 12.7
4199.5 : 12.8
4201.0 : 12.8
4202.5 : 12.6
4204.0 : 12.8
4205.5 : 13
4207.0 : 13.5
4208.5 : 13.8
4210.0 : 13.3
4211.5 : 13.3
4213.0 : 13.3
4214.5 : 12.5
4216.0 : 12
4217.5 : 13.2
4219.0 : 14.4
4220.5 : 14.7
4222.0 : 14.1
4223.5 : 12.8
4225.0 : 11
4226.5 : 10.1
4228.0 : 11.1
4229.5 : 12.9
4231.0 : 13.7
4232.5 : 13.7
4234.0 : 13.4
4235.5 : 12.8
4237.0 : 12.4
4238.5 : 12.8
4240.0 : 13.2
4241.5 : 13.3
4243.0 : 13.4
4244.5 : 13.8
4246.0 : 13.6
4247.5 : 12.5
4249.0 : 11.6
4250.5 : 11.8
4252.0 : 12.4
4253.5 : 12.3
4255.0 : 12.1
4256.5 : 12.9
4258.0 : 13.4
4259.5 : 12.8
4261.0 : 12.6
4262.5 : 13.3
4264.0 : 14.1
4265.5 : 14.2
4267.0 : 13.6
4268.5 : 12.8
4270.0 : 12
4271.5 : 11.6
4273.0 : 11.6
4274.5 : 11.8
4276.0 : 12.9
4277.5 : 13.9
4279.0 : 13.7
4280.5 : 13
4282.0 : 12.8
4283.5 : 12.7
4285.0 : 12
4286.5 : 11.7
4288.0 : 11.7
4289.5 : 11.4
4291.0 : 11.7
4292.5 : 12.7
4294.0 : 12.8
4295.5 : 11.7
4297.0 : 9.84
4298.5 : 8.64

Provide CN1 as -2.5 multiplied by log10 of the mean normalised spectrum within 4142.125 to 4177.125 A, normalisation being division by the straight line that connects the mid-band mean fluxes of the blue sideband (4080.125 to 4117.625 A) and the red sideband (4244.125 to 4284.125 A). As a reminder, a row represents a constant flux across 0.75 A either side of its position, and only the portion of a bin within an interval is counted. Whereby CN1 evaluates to -0.03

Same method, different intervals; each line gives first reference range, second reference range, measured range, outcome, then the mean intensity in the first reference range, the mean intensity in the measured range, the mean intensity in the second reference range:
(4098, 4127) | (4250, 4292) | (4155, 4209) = -0.04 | 13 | 13.3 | 12.6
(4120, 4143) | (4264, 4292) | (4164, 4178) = -0.04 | 13.3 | 13.6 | 12.5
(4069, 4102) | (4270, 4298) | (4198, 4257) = -0.05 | 12.5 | 12.9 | 12.2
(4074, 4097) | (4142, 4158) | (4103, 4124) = -0.05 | 12.7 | 13.5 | 13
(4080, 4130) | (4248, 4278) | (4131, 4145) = 0.00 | 13.1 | 13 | 12.7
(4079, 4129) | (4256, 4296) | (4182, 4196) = -0.03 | 13.1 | 13.2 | 12.6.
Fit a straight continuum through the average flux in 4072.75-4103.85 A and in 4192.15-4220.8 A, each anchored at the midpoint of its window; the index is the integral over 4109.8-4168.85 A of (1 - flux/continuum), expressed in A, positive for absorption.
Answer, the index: -3.0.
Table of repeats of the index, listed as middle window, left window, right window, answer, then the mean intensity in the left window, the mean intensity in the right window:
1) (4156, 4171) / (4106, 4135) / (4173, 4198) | -0.4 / 13.5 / 13.1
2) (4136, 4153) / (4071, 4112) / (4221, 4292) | -1.0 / 12.6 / 12.7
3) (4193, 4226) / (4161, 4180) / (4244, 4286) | 0.3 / 13.6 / 12.8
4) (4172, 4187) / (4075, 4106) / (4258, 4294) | -0.7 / 12.3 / 12.7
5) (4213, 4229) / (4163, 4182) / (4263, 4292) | 0.6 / 13.6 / 12.6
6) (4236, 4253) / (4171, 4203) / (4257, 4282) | 0.3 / 13.1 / 13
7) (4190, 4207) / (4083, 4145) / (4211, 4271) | -0.3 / 13.1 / 12.9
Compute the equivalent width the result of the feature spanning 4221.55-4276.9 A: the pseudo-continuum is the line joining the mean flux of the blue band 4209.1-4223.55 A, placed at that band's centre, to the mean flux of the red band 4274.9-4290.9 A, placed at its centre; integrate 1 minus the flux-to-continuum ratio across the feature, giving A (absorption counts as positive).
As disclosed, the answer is 1.1 A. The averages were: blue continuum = 13.4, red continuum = 12.5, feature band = 12.7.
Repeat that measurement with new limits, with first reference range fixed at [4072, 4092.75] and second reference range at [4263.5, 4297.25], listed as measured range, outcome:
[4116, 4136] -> -1.2 A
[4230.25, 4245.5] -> -0.9 A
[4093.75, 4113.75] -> 0.0 A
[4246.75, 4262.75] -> 0.0 A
